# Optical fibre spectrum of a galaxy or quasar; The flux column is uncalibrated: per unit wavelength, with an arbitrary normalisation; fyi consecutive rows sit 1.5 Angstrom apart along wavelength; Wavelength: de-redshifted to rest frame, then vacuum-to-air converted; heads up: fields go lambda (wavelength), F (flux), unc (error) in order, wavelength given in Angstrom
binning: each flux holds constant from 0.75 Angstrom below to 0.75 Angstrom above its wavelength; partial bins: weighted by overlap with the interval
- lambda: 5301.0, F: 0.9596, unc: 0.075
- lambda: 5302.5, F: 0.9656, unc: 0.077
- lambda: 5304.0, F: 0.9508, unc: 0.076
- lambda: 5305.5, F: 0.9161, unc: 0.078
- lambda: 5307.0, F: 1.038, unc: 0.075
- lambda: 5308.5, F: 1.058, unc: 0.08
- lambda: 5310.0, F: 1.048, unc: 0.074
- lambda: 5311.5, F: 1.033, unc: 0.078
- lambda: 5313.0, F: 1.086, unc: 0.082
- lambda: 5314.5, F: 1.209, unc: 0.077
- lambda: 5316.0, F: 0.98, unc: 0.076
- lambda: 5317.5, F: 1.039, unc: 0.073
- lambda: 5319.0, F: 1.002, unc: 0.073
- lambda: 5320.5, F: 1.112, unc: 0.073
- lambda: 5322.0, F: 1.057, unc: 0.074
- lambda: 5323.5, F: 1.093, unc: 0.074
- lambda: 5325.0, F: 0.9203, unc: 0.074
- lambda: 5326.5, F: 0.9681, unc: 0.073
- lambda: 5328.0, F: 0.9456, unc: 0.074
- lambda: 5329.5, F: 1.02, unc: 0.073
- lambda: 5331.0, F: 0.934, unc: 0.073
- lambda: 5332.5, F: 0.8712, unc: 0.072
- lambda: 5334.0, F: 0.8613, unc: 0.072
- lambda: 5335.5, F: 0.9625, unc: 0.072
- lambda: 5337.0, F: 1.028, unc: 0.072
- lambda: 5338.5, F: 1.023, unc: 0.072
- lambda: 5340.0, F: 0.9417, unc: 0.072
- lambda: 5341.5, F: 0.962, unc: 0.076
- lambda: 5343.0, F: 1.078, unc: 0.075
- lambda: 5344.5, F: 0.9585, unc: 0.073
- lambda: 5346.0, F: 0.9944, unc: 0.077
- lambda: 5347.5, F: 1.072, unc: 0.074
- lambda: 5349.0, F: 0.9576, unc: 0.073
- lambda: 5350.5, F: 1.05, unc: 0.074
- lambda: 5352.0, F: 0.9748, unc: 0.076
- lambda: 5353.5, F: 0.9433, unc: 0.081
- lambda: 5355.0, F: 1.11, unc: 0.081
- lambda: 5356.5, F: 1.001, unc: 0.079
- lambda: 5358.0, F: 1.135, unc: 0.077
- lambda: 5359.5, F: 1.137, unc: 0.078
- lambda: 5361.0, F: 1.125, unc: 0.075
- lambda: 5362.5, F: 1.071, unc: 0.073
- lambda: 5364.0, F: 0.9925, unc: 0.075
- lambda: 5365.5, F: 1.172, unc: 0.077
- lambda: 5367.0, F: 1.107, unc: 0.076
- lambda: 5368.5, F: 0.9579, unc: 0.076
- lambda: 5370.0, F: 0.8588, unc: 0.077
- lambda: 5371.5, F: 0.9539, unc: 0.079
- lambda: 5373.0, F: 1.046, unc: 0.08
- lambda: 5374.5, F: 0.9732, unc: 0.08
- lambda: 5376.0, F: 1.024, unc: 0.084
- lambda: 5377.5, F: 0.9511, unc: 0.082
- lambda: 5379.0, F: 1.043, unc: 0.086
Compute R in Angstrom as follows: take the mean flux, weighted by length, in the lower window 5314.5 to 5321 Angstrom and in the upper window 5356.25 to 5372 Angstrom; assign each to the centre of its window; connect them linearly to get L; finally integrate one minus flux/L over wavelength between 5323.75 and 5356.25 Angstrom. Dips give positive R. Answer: 2.11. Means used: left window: 1.05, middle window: 0.982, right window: 1.05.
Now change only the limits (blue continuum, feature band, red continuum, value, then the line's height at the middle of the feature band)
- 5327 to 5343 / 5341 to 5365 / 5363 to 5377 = -1.2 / 0.986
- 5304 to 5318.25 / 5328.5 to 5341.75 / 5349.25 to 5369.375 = 1.2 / 1.05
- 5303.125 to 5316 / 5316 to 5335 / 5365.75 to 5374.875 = 0.8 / 1.03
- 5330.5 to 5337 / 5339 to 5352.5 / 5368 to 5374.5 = -1.0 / 0.932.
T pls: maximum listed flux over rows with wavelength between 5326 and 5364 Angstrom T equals 1.137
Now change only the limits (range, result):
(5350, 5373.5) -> 1.172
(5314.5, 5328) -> 1.209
